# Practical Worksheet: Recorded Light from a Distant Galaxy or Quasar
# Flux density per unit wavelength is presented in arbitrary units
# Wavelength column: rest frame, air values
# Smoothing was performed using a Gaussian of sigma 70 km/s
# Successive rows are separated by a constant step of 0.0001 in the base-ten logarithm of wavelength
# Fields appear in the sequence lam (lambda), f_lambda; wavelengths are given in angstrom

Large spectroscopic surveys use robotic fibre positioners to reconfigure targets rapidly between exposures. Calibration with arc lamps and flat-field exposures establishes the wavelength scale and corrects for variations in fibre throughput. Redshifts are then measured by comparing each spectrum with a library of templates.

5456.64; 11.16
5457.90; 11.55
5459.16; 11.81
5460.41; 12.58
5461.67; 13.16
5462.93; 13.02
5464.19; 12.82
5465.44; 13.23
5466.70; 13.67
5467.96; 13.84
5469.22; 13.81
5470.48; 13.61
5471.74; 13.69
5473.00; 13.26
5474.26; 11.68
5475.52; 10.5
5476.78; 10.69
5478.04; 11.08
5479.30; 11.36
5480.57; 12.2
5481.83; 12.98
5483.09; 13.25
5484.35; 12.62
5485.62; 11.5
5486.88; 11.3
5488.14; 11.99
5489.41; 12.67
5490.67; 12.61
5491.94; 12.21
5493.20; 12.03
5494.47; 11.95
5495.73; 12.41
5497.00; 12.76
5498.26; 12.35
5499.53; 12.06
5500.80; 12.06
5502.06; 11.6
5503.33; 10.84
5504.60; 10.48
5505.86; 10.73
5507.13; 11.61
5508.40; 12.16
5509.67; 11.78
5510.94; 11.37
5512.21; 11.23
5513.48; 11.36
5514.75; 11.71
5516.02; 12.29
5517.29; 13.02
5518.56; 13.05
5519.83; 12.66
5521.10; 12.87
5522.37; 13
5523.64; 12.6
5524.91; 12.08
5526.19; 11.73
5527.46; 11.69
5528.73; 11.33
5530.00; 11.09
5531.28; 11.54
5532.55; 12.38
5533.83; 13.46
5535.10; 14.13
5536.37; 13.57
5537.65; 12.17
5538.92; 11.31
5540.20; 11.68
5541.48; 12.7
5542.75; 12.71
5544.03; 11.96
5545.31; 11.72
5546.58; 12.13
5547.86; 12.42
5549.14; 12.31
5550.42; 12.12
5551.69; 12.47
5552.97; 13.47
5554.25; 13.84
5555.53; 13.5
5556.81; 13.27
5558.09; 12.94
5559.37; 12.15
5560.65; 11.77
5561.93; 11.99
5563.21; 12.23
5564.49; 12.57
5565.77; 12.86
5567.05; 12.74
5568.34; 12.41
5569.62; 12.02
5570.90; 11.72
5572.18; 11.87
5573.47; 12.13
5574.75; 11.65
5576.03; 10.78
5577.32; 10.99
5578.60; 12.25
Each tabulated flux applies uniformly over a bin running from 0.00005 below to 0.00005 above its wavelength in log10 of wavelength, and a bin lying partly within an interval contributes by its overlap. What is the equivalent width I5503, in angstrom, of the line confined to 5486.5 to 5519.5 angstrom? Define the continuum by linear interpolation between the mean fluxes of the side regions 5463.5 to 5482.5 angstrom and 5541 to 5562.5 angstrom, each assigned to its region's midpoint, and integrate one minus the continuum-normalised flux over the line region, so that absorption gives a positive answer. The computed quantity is 1.7 angstrom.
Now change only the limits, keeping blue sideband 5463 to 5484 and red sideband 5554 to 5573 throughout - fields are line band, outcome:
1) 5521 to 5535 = 0.4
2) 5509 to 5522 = 0.4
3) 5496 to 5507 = 0.8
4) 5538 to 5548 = 0.4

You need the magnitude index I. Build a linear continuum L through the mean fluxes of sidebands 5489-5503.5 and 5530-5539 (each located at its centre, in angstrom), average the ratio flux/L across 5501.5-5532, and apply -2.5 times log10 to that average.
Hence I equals 0.05 mag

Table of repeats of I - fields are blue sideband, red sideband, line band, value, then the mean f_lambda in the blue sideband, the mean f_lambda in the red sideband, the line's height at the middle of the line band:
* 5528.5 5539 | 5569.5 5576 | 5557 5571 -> -0.04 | 12.4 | 11.8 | 11.9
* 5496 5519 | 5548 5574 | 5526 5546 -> 0.00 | 11.8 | 12.5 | 12.2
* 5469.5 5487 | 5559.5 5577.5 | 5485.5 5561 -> -0.01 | 12.2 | 12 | 12.1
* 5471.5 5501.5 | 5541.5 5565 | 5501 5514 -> 0.08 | 12.1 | 12.5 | 12.2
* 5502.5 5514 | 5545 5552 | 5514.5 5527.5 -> -0.08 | 11.3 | 12.2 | 11.6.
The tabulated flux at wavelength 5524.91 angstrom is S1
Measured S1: 12.08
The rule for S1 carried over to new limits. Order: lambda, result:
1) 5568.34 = 12.41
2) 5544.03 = 11.96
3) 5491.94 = 12.21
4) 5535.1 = 14.13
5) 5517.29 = 13.02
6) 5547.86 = 12.42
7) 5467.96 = 13.84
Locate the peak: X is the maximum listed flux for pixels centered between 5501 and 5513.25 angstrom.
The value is 12.16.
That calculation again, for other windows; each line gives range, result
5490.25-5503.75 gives 12.76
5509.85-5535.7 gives 14.13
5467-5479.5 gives 13.84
